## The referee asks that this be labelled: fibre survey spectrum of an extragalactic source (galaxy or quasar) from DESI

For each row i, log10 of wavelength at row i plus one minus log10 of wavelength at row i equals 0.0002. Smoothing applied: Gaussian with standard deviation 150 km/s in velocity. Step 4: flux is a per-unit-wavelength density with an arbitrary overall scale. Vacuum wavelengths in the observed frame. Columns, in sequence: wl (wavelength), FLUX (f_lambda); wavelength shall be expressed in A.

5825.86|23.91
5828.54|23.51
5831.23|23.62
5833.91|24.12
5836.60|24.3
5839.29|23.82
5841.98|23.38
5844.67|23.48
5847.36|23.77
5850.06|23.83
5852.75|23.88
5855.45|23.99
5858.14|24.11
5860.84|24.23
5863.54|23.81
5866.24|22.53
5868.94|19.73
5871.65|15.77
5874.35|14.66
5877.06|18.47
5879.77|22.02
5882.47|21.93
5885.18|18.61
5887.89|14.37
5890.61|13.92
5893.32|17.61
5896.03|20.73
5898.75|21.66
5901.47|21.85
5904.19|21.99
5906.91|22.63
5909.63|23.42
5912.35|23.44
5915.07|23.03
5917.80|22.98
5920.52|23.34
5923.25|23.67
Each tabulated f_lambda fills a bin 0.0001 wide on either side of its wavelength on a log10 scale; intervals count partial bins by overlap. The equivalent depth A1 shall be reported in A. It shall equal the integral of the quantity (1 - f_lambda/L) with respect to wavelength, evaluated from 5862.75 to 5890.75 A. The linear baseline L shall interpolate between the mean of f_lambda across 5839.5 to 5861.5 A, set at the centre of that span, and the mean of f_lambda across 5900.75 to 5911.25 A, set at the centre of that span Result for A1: 5.3 A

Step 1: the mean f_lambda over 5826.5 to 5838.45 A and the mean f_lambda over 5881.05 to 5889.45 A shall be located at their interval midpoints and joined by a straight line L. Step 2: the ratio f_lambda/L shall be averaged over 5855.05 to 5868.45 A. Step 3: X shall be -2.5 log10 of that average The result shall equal -0.133 mag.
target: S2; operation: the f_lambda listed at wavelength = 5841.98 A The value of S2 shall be 23.38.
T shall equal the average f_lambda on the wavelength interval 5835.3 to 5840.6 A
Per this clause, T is 24.1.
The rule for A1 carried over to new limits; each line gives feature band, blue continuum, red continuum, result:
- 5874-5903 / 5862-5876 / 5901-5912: 3.0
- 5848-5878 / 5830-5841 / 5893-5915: 2.2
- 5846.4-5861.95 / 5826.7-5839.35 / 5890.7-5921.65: -0.5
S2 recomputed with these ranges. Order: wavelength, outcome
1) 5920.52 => 23.34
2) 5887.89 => 14.37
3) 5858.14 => 24.11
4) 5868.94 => 19.73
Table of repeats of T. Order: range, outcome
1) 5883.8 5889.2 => 16.5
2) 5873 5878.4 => 16.6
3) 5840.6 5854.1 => 23.7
